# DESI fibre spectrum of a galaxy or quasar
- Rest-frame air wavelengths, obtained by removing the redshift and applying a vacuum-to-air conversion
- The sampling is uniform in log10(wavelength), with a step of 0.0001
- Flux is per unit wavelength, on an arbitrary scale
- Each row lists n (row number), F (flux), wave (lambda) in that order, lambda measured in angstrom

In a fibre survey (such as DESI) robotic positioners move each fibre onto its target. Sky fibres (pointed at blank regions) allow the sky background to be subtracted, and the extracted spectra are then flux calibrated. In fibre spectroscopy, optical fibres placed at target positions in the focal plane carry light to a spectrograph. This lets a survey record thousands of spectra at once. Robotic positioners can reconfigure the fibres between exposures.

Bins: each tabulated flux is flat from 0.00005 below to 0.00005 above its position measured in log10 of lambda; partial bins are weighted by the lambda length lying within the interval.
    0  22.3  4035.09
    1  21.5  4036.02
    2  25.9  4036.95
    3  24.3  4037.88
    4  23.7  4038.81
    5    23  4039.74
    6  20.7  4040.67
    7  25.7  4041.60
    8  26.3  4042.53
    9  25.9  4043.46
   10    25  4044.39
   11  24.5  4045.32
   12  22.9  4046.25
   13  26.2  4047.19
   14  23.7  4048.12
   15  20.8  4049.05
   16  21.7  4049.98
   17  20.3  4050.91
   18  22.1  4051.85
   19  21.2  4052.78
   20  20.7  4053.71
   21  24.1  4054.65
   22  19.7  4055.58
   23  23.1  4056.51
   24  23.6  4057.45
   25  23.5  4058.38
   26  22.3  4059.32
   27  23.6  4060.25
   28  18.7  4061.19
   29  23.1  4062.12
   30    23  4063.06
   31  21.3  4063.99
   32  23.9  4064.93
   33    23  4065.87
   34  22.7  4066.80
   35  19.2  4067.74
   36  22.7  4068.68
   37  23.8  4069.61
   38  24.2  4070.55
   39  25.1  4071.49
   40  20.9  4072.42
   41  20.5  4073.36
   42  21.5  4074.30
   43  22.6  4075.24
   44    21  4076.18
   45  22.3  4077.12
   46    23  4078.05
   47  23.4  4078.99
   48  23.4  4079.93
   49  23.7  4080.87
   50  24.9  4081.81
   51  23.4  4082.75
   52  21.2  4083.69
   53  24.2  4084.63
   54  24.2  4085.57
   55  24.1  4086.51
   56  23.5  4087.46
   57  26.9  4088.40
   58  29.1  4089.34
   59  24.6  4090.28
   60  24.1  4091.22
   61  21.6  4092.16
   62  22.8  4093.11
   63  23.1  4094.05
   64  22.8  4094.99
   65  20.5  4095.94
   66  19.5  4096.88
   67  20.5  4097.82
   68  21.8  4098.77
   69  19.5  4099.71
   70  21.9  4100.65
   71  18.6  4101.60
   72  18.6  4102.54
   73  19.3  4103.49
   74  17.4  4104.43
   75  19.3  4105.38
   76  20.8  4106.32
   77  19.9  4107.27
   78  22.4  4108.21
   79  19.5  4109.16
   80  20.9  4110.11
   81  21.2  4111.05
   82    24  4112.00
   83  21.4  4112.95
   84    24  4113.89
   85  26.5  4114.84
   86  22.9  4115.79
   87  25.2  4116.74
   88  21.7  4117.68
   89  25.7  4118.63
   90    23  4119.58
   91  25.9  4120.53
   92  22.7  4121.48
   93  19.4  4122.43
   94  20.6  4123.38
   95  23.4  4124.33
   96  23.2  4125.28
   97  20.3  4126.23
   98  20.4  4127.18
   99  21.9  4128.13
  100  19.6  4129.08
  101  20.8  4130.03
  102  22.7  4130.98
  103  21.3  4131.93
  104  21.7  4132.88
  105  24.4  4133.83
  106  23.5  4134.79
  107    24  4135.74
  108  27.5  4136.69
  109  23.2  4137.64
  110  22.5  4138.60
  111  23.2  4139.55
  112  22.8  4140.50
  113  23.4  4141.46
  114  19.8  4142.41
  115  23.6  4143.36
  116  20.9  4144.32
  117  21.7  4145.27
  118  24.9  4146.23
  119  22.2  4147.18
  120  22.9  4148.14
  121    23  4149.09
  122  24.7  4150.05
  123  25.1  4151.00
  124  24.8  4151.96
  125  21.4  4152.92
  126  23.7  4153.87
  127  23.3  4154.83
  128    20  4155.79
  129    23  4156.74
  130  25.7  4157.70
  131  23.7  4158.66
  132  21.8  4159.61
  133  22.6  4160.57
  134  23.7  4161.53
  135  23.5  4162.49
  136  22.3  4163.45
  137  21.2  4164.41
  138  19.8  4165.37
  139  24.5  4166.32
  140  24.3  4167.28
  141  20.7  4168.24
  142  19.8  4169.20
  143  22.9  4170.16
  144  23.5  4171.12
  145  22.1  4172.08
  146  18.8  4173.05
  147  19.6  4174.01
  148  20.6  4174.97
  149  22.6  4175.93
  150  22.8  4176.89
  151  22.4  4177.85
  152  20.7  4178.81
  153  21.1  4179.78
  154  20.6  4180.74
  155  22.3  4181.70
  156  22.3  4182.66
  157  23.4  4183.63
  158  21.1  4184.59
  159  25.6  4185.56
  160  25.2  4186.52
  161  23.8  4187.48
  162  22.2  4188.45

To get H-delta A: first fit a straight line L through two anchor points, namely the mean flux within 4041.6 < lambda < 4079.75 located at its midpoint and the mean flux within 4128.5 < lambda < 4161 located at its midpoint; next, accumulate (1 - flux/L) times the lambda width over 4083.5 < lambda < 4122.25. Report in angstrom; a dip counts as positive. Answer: 0.81 angstrom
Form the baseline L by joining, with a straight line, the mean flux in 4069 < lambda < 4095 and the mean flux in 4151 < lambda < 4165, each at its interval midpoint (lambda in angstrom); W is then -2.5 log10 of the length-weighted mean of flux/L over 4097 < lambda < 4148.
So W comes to 0.06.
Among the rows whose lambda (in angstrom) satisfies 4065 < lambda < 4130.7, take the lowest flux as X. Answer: 17.4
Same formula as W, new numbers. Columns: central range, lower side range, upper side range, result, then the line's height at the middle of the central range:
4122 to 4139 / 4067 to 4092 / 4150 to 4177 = 0.03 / 22.8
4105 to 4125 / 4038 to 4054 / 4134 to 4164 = 0.04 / 23.2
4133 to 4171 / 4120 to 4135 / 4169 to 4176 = -0.07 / 21.5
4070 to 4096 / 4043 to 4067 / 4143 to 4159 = -0.02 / 22.9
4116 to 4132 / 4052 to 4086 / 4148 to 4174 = 0.02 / 22.6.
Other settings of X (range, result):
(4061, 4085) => 18.7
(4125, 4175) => 18.8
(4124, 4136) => 19.6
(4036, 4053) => 20.3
